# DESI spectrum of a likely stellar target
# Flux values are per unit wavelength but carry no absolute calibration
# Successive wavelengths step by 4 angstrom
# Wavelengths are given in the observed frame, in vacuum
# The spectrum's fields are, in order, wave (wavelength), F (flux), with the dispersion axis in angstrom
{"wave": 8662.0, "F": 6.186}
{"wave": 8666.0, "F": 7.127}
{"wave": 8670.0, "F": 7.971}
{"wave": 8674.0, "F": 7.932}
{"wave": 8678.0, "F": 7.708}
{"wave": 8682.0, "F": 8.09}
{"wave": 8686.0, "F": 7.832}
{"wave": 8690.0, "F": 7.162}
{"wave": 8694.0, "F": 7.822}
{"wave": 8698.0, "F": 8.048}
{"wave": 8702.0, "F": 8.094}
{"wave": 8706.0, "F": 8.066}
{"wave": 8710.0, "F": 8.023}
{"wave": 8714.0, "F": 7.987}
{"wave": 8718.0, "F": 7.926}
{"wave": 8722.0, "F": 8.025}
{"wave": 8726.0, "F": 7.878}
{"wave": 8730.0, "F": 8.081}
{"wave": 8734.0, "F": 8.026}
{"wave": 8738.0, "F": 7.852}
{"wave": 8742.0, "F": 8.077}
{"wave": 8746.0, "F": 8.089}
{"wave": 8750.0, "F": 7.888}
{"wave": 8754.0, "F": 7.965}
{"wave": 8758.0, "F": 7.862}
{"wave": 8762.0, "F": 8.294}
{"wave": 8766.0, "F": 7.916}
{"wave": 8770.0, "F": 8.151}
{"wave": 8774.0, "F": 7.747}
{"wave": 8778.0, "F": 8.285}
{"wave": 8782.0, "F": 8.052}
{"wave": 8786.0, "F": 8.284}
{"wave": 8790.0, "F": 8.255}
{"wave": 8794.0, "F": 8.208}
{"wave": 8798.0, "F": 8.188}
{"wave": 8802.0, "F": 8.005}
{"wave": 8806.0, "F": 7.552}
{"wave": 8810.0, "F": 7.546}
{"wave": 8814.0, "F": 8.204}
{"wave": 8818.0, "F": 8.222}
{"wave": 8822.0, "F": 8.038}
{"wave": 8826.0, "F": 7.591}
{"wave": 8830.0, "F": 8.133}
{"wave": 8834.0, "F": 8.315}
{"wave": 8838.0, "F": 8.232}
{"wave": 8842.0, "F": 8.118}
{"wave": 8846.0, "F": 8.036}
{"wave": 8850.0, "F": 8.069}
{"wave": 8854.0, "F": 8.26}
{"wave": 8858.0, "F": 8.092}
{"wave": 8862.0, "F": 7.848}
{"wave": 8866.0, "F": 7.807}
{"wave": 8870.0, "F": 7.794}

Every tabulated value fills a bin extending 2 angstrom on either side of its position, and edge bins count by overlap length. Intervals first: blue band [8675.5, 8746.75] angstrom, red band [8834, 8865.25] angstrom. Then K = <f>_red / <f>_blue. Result 1.02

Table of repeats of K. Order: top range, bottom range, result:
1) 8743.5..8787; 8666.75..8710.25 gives 1.02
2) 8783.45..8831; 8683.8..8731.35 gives 1.01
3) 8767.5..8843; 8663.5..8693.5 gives 1.05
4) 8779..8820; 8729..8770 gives 1.01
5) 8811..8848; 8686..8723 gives 1.02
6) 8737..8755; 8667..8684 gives 1.01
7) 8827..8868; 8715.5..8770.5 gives 1.01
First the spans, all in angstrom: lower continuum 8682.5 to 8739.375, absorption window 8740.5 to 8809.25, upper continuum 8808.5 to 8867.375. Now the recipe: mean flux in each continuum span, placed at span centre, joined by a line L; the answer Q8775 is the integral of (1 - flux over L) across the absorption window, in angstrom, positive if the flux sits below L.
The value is -0.50 angstrom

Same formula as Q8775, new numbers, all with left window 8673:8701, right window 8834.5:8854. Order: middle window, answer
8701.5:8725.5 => -0.4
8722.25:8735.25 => -0.2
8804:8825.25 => 0.5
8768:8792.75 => -0.4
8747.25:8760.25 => 0.0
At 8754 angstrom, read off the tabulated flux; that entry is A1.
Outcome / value 7.965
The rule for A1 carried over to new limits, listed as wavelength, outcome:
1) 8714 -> 7.987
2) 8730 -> 8.081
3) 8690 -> 7.162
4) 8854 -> 8.26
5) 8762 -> 8.294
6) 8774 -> 7.747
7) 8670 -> 7.971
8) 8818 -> 8.222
